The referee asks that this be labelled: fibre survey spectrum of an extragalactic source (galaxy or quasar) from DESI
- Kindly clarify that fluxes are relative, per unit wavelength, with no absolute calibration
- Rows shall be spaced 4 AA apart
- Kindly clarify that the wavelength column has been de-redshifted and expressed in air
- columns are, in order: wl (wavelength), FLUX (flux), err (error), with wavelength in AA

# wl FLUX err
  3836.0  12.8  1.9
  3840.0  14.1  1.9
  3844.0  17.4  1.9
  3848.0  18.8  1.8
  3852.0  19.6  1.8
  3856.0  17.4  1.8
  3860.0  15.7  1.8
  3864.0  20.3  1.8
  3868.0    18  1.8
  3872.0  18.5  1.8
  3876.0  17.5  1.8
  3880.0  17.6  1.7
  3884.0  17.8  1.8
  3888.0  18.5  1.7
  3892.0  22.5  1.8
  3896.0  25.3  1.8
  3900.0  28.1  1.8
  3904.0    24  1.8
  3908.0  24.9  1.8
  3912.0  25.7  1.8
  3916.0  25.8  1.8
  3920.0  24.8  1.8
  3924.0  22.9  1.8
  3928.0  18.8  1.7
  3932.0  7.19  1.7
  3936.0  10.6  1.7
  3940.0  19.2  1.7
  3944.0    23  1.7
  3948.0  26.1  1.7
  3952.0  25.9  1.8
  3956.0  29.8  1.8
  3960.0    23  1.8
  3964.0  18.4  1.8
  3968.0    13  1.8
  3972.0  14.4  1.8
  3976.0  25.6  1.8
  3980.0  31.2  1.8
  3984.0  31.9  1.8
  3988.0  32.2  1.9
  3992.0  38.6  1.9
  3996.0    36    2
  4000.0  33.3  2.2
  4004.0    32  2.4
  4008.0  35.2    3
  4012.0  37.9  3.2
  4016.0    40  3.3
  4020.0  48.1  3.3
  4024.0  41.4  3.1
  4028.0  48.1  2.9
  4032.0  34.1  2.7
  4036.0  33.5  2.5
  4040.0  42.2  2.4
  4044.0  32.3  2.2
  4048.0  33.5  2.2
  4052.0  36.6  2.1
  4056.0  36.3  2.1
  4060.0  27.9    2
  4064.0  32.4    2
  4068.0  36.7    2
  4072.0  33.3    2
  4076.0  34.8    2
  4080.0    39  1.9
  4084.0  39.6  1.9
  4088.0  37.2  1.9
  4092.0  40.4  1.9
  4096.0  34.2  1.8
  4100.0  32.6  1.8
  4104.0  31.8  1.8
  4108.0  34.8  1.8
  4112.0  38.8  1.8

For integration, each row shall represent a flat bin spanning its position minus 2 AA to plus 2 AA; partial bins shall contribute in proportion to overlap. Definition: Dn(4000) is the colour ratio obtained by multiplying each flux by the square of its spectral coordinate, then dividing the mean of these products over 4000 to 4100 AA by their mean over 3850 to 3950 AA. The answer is 1.94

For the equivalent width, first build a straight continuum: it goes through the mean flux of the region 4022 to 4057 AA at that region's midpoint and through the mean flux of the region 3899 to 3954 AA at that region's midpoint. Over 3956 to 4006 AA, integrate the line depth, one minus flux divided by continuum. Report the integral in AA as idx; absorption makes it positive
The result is 3.6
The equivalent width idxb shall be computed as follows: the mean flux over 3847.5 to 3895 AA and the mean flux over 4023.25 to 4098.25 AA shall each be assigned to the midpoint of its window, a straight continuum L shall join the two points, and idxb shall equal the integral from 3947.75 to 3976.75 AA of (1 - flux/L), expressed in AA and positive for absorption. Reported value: 5.79 AA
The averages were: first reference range 18.7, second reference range 36.4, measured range 21.6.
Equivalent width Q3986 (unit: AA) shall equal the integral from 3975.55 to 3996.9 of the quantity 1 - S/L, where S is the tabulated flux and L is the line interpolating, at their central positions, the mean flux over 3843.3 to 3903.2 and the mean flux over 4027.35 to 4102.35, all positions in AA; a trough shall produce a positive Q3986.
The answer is -2.7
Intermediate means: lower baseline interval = 19.7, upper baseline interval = 35.8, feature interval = 32.9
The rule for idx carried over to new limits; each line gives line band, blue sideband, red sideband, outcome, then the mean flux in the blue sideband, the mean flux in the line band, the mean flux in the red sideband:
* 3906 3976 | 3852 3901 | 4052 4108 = 9.8 AA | 19.6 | 20.9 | 35.1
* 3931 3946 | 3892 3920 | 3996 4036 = 7.1 AA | 25.3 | 15.5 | 38.5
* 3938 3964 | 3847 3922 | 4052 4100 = 2.1 AA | 21.1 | 24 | 35.5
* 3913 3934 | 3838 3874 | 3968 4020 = 3.8 AA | 17.8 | 20.2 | 32.2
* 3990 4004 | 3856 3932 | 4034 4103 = -2.8 AA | 21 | 35.4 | 35.4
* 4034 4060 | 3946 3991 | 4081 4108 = -2.7 AA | 25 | 35.1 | 36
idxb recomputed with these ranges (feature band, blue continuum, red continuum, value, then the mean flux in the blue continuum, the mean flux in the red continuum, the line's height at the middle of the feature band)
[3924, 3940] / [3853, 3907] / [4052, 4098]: 6.48 AA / 20.2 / 35.7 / 24.3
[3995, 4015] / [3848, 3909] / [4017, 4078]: -1.49 AA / 20.3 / 36.8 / 32.6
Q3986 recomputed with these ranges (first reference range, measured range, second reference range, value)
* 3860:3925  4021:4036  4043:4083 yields -4.1 AA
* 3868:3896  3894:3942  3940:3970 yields -1.8 AA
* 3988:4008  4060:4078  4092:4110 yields 0.4 AA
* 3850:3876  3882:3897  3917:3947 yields -2.0 AA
